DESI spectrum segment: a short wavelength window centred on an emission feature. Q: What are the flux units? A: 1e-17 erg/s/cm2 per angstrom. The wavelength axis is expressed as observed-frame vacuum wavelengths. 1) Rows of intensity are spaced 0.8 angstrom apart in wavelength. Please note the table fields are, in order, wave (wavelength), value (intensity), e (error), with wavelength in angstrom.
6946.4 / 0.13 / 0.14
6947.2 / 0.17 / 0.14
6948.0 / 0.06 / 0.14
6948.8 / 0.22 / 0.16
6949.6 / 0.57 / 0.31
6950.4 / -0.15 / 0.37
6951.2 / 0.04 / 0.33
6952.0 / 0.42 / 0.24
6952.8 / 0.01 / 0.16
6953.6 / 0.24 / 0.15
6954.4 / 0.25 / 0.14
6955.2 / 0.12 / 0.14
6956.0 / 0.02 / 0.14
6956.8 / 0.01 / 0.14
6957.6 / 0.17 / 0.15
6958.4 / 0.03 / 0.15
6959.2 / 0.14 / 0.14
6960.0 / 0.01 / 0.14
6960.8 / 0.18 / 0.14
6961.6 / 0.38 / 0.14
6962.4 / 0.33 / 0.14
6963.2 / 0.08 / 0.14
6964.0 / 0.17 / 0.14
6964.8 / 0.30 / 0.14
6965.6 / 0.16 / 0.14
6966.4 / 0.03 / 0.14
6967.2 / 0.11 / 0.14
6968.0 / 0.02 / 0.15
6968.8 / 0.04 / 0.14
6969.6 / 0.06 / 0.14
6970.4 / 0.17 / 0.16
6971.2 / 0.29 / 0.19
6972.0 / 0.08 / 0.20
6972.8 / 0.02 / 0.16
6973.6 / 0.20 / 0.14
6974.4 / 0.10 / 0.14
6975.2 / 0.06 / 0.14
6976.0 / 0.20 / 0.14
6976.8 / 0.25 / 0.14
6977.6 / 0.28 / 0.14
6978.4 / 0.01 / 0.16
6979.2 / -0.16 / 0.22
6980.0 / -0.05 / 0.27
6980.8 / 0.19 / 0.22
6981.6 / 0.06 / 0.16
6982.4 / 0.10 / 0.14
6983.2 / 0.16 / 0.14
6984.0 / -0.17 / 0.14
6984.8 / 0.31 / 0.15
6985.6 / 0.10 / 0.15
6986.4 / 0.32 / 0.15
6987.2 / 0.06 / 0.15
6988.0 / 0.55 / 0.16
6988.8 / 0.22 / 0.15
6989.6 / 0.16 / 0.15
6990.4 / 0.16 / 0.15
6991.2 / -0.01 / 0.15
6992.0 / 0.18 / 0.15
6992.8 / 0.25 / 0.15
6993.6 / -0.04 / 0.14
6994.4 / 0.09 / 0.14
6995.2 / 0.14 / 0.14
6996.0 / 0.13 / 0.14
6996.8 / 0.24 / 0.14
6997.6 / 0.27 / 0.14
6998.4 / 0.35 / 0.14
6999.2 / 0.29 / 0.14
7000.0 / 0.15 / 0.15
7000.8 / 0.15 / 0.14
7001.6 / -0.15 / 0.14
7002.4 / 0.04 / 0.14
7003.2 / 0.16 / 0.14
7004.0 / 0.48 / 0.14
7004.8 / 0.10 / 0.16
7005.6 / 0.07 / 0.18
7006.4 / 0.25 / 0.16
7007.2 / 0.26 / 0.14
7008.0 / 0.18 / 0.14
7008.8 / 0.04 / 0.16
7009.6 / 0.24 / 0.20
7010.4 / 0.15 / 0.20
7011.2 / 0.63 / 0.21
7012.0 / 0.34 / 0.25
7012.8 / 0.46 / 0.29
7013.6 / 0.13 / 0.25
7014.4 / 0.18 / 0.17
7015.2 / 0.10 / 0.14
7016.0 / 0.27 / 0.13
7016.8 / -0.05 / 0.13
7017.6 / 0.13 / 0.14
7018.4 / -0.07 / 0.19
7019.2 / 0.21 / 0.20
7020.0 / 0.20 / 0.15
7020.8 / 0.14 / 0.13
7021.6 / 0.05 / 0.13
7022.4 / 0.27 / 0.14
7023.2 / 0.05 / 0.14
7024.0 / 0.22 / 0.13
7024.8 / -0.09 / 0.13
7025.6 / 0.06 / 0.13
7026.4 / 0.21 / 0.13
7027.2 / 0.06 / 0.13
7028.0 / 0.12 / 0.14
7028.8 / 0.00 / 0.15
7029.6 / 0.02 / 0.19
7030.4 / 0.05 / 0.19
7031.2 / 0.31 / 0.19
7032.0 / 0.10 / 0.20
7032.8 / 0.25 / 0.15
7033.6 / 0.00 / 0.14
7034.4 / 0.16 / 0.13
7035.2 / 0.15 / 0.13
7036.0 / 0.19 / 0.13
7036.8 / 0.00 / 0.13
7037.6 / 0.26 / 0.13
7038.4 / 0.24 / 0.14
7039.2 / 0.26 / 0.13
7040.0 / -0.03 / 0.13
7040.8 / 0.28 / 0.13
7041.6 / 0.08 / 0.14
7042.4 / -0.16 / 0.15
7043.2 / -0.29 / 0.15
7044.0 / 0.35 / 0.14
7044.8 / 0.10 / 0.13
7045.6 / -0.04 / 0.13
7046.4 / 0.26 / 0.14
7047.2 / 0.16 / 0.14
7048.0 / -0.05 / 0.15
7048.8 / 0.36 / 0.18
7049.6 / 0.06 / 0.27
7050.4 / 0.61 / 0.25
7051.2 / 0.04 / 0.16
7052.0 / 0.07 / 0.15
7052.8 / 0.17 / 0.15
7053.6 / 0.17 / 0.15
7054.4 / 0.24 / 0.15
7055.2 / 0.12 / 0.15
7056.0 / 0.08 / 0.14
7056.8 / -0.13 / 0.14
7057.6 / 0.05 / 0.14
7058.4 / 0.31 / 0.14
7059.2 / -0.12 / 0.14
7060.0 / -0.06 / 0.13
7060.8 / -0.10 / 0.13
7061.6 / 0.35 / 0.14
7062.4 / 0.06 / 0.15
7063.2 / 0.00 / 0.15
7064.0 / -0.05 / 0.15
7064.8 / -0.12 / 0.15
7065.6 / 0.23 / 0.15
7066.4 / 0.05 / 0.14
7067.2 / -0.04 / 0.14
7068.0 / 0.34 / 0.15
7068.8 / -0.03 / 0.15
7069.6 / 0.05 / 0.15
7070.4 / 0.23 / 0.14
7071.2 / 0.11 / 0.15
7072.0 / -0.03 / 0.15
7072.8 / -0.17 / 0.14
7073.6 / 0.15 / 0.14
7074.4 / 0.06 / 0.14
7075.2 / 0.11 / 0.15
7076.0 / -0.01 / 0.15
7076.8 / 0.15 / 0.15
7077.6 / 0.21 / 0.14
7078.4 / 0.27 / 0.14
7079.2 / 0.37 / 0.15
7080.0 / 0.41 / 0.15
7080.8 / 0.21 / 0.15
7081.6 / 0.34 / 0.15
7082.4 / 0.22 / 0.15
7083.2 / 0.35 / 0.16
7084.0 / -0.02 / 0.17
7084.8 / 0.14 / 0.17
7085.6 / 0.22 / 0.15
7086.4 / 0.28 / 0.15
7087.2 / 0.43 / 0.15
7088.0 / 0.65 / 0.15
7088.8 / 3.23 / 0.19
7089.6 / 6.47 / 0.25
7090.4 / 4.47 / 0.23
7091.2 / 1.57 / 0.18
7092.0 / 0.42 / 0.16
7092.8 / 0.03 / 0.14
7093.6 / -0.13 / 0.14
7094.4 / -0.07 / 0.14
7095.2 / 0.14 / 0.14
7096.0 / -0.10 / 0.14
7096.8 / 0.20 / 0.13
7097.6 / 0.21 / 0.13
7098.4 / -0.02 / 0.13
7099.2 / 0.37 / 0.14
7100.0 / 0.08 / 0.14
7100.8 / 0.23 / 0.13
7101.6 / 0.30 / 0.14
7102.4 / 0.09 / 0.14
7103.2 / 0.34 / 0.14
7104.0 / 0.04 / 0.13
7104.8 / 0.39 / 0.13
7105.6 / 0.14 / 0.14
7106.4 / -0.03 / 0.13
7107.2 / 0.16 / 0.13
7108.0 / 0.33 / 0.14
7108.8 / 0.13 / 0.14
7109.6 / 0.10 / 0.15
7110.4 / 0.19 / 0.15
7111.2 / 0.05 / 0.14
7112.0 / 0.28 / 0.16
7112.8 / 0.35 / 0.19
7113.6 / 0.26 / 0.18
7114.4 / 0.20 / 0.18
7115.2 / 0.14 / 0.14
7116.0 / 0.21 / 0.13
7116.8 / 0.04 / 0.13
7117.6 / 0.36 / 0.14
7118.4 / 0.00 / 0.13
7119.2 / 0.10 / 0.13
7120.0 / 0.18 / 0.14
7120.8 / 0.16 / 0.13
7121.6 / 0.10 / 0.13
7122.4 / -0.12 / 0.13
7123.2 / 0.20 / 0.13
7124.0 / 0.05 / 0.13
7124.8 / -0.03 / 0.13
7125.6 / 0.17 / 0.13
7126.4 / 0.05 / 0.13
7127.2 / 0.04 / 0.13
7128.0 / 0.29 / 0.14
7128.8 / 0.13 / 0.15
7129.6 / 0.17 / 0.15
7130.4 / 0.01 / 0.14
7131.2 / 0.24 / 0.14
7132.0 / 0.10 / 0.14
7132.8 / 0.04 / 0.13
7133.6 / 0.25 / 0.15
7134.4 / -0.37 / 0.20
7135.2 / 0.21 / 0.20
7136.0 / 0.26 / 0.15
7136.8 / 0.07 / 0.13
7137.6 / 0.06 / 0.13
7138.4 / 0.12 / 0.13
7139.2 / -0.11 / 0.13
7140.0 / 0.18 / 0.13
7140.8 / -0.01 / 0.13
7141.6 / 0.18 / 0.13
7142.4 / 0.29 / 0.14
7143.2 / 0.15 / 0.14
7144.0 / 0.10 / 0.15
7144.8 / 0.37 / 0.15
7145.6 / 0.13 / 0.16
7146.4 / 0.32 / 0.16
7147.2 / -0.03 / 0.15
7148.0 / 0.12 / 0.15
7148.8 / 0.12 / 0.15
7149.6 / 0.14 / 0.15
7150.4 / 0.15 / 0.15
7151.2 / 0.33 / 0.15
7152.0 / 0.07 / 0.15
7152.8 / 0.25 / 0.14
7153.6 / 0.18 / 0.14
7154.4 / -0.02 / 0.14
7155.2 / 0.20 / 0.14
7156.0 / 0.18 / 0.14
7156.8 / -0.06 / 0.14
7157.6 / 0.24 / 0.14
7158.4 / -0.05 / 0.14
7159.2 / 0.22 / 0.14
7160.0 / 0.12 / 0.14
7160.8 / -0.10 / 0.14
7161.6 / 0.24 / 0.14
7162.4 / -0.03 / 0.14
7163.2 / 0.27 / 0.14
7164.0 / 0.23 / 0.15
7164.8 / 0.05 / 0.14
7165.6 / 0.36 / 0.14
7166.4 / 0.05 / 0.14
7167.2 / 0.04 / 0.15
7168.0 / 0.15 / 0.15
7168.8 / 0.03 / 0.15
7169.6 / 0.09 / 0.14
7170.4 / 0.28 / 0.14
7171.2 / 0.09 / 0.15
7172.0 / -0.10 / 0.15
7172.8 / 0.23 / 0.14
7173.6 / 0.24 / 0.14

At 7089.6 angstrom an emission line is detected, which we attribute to Halpha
